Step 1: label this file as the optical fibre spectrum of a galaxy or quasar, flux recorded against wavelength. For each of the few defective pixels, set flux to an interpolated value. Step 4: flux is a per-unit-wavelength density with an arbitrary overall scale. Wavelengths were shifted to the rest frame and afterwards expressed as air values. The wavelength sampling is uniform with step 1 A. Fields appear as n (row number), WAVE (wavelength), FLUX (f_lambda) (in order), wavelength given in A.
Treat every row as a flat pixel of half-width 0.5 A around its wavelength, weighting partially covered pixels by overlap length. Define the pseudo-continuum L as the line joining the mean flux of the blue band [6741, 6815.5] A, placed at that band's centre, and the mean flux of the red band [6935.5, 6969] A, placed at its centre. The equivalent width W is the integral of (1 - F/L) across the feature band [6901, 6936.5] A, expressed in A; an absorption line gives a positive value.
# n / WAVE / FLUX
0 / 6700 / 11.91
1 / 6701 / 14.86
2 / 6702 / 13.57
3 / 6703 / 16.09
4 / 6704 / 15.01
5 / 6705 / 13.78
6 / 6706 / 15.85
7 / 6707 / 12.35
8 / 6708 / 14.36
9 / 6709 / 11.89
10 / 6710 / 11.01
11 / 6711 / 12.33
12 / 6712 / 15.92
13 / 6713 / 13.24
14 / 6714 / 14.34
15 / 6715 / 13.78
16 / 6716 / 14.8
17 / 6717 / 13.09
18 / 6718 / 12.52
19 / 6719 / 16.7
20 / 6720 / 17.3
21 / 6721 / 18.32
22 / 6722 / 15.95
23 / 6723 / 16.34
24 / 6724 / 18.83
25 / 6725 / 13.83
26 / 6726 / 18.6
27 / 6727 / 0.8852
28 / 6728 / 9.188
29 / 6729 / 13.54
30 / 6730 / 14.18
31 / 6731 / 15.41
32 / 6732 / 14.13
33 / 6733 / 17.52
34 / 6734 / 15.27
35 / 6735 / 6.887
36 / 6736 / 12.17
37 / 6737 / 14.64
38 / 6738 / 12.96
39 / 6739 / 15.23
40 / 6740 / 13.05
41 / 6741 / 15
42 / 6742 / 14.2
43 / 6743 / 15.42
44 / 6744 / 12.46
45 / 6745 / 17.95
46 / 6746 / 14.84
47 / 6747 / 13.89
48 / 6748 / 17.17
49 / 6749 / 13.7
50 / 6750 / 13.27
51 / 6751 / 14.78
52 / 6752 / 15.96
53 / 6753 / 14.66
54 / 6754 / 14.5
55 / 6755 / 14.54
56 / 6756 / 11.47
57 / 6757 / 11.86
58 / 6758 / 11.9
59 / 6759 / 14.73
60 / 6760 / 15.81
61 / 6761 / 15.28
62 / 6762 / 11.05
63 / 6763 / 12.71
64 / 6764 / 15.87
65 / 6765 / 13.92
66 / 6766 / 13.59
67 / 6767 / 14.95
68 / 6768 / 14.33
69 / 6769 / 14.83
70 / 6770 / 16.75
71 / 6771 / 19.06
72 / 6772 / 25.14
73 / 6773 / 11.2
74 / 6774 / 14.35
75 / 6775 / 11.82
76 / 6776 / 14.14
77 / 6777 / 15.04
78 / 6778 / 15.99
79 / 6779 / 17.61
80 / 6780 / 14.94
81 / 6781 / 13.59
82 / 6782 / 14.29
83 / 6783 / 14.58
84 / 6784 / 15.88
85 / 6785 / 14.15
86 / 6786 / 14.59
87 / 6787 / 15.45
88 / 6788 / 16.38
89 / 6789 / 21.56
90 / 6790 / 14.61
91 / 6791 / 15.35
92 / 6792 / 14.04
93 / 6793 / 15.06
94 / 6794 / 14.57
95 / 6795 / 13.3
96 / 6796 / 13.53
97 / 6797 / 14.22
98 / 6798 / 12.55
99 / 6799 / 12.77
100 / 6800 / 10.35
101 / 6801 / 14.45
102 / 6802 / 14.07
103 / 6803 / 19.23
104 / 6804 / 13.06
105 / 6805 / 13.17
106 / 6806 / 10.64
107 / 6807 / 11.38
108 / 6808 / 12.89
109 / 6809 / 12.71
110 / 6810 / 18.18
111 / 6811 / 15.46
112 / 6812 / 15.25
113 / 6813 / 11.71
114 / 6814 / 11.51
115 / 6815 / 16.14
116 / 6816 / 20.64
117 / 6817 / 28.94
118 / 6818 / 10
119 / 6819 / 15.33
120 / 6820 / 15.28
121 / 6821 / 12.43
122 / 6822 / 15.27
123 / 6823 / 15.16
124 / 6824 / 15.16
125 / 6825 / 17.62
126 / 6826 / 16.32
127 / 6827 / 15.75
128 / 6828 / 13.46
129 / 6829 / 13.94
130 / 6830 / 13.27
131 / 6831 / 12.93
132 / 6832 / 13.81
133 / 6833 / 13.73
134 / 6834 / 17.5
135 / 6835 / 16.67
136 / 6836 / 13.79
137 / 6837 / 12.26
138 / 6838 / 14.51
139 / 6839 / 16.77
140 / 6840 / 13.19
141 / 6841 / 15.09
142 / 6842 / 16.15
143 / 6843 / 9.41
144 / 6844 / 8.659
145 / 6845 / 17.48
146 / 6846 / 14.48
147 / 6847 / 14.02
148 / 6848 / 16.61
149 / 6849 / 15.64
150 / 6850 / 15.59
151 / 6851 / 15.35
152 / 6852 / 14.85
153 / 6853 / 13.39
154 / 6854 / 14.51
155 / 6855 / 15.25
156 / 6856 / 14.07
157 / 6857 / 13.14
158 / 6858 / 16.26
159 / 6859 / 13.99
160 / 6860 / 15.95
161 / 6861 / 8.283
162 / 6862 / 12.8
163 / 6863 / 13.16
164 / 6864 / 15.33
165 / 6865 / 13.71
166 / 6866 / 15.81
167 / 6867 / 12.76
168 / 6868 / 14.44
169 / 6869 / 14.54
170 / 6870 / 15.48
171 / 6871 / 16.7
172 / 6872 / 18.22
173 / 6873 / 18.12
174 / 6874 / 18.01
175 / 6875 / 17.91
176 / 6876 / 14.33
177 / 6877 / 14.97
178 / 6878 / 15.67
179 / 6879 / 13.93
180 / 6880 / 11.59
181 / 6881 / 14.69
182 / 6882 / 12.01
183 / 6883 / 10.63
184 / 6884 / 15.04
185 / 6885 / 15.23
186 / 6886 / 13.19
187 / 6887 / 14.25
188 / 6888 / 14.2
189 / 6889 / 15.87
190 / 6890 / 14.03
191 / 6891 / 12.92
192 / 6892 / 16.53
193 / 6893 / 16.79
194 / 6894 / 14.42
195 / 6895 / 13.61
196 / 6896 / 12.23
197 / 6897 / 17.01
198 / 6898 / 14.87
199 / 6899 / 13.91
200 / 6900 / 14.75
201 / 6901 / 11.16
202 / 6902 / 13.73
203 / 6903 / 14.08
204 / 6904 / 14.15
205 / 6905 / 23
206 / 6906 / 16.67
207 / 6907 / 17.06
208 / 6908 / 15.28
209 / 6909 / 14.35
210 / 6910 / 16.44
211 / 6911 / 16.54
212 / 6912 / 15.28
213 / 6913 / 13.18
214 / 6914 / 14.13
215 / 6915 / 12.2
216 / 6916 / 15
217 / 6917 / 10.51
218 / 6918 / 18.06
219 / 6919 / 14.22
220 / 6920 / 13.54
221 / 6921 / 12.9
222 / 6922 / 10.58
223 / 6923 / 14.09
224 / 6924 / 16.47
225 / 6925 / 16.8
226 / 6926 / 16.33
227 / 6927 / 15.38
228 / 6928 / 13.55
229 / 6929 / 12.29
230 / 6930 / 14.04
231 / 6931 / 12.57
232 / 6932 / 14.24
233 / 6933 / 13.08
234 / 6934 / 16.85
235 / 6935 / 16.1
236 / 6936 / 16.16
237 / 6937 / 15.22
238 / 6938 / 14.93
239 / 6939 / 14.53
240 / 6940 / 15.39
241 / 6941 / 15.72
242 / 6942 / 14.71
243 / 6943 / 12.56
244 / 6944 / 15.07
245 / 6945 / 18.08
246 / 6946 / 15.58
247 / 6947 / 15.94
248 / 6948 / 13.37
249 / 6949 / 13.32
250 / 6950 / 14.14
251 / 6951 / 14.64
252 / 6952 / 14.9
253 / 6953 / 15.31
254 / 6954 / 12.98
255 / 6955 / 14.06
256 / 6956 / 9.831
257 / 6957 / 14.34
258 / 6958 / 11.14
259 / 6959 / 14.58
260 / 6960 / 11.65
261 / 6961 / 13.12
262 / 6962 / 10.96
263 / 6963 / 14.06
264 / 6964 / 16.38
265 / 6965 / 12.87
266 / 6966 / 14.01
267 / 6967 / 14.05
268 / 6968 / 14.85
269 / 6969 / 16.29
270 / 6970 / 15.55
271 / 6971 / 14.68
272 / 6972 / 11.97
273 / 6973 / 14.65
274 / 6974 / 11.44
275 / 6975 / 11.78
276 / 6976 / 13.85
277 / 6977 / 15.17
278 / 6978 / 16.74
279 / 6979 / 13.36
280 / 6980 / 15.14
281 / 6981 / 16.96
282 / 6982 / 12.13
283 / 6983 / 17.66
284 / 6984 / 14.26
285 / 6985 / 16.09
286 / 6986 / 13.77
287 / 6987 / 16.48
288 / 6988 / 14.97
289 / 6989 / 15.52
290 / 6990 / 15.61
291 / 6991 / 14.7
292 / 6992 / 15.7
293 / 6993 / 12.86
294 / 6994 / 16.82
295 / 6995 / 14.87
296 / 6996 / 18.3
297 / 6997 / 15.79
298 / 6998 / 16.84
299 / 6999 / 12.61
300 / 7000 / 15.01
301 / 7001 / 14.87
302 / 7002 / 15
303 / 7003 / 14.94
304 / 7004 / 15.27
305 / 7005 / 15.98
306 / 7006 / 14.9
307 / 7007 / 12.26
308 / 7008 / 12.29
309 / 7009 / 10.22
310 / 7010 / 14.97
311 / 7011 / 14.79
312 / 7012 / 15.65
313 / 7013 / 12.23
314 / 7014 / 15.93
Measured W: -1.2 A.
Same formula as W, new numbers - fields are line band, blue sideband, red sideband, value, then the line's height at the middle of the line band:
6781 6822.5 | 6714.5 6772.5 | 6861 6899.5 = -0.54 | 14.6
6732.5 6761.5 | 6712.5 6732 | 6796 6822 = 0.29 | 14.3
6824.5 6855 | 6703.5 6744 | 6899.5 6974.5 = -0.75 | 14.2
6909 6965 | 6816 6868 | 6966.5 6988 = 1.29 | 14.6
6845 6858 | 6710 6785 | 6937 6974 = -0.56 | 14.3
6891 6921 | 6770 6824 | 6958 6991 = -0.54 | 14.6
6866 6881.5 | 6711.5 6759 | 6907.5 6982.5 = -1.28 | 14.3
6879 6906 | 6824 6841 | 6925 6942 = 0.70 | 14.8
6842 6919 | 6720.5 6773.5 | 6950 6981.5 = -2.86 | 14.1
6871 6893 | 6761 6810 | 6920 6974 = -0.79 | 14.4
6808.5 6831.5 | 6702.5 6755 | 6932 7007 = -1.53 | 14.4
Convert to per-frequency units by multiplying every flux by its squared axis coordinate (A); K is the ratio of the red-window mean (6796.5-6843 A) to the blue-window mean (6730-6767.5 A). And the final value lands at 1.1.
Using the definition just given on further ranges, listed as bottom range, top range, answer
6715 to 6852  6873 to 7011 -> 1.04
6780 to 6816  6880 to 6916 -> 1.05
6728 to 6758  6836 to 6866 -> 1.04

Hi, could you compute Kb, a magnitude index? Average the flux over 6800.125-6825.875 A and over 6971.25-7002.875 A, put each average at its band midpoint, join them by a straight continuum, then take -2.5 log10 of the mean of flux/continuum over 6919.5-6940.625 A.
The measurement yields 0.03 mag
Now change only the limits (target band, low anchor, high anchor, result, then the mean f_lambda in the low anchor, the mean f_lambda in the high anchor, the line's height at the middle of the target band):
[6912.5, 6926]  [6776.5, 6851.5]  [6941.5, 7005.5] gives 0.041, 14.8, 14.5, 14.6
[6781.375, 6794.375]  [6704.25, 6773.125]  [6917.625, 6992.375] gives -0.078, 14.3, 14.4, 14.4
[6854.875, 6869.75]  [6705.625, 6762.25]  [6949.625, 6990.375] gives 0.013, 14.1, 14.2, 14.1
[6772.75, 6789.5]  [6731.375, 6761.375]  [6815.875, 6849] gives -0.043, 14.2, 15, 14.5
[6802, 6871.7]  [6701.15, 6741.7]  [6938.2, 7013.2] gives -0.031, 14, 14.5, 14.2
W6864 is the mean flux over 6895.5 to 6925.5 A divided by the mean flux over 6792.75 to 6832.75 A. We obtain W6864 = 1.0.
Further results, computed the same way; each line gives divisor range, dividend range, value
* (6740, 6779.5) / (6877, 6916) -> 0.99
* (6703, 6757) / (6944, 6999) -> 1.03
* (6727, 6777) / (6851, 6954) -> 1.03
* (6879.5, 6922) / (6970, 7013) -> 1.01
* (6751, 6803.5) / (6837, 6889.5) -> 0.98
